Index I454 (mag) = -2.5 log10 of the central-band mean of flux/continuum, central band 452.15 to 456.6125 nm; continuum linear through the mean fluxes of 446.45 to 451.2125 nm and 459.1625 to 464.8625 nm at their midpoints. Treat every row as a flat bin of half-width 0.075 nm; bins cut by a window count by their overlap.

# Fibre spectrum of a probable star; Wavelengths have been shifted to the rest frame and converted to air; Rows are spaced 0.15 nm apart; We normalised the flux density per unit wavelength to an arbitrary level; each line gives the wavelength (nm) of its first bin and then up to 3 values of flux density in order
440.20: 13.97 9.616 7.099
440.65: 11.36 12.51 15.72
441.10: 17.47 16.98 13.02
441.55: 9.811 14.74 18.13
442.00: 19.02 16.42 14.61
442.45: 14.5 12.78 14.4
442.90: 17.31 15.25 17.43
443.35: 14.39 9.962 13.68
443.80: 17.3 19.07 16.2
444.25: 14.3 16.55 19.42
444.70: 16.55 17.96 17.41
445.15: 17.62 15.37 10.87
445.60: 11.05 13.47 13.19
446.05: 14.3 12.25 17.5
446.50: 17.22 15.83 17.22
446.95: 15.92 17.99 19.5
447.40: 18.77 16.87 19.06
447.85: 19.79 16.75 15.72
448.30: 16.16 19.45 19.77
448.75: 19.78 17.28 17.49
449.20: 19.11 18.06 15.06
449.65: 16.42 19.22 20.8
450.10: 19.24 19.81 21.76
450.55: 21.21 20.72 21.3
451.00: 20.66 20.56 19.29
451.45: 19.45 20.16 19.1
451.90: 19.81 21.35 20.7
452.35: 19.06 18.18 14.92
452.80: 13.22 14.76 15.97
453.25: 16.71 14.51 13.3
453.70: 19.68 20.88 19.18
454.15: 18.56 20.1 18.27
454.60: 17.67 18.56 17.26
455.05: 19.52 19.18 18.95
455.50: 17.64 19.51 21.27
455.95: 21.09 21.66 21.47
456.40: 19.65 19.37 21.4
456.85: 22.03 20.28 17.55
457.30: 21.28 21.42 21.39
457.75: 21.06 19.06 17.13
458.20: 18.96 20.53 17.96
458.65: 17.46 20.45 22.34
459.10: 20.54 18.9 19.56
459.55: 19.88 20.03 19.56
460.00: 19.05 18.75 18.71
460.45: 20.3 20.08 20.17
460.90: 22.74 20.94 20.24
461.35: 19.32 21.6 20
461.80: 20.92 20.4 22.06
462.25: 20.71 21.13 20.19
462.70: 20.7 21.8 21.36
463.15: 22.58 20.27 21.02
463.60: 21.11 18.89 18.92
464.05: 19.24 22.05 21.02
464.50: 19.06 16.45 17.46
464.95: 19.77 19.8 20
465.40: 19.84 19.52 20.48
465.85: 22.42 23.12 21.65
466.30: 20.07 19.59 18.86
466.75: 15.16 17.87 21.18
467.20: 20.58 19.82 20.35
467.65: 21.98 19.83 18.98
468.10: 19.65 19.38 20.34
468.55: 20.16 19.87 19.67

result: 0.05 mag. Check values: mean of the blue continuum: 18.6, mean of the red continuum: 20.2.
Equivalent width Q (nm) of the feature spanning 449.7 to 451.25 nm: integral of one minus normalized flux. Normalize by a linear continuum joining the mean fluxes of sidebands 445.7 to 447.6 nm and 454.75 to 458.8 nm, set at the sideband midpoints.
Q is -0.26 nm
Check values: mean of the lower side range 16.2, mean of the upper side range 19.8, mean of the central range 20.4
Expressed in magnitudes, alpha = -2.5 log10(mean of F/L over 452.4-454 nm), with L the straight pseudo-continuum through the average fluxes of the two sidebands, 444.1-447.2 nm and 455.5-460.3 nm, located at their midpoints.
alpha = 0.12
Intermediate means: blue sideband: 15.6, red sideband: 20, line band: 16.4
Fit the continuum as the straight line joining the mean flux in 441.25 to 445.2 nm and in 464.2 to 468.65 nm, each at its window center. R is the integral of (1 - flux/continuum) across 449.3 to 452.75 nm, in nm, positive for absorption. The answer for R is -0.46 nm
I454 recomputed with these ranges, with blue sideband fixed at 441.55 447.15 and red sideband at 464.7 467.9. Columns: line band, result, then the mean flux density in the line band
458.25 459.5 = -0.07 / 19.7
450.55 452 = -0.19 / 20.2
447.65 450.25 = -0.11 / 18.2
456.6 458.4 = -0.11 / 20.2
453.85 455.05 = -0.07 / 18.7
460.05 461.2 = -0.08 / 20.2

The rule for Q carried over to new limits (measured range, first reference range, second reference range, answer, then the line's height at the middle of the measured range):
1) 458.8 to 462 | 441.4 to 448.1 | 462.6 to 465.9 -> -0.15 nm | 19.3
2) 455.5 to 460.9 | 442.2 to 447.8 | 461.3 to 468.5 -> -0.38 nm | 18.7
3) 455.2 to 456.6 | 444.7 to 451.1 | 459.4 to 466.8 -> -0.08 nm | 18.9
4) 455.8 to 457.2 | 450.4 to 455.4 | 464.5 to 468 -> -0.12 nm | 18.9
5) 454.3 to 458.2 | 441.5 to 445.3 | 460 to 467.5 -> -0.24 nm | 18.6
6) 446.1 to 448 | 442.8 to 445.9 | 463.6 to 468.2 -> -0.15 nm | 16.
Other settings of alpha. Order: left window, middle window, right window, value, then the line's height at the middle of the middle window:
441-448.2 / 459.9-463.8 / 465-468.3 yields -0.08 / 19.1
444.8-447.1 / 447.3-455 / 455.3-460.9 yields -0.08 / 17.2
